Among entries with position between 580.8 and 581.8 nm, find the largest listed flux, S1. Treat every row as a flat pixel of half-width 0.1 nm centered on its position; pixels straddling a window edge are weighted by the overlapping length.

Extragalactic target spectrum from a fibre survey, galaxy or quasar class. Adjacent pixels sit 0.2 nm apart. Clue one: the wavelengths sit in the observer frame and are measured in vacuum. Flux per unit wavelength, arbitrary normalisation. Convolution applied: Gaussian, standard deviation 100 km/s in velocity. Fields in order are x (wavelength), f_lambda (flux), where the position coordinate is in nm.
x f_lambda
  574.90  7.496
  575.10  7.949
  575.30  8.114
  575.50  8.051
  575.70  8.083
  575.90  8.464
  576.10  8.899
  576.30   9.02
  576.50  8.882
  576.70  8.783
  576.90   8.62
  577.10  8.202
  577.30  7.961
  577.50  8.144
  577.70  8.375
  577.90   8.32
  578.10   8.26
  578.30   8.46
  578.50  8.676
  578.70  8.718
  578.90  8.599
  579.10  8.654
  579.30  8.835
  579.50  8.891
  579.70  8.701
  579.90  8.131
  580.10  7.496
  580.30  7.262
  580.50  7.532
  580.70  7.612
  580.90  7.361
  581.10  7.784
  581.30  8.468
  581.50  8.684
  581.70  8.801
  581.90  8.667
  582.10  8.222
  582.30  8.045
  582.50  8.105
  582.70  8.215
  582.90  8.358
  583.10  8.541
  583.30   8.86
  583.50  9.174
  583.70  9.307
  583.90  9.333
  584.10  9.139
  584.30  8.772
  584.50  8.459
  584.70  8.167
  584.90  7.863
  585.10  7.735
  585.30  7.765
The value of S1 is 8.801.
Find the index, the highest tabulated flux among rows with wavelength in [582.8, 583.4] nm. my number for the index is 8.86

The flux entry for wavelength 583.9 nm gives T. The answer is 9.333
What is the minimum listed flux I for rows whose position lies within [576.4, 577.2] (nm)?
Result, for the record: 8.202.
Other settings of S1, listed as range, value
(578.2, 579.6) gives 8.891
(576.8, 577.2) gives 8.62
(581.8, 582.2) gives 8.667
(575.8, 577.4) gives 9.02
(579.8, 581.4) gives 8.468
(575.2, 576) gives 8.464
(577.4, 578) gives 8.375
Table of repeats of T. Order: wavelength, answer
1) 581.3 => 8.468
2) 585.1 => 7.735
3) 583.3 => 8.86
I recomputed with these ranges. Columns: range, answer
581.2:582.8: 8.045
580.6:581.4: 7.361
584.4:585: 7.863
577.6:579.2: 8.26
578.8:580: 8.131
